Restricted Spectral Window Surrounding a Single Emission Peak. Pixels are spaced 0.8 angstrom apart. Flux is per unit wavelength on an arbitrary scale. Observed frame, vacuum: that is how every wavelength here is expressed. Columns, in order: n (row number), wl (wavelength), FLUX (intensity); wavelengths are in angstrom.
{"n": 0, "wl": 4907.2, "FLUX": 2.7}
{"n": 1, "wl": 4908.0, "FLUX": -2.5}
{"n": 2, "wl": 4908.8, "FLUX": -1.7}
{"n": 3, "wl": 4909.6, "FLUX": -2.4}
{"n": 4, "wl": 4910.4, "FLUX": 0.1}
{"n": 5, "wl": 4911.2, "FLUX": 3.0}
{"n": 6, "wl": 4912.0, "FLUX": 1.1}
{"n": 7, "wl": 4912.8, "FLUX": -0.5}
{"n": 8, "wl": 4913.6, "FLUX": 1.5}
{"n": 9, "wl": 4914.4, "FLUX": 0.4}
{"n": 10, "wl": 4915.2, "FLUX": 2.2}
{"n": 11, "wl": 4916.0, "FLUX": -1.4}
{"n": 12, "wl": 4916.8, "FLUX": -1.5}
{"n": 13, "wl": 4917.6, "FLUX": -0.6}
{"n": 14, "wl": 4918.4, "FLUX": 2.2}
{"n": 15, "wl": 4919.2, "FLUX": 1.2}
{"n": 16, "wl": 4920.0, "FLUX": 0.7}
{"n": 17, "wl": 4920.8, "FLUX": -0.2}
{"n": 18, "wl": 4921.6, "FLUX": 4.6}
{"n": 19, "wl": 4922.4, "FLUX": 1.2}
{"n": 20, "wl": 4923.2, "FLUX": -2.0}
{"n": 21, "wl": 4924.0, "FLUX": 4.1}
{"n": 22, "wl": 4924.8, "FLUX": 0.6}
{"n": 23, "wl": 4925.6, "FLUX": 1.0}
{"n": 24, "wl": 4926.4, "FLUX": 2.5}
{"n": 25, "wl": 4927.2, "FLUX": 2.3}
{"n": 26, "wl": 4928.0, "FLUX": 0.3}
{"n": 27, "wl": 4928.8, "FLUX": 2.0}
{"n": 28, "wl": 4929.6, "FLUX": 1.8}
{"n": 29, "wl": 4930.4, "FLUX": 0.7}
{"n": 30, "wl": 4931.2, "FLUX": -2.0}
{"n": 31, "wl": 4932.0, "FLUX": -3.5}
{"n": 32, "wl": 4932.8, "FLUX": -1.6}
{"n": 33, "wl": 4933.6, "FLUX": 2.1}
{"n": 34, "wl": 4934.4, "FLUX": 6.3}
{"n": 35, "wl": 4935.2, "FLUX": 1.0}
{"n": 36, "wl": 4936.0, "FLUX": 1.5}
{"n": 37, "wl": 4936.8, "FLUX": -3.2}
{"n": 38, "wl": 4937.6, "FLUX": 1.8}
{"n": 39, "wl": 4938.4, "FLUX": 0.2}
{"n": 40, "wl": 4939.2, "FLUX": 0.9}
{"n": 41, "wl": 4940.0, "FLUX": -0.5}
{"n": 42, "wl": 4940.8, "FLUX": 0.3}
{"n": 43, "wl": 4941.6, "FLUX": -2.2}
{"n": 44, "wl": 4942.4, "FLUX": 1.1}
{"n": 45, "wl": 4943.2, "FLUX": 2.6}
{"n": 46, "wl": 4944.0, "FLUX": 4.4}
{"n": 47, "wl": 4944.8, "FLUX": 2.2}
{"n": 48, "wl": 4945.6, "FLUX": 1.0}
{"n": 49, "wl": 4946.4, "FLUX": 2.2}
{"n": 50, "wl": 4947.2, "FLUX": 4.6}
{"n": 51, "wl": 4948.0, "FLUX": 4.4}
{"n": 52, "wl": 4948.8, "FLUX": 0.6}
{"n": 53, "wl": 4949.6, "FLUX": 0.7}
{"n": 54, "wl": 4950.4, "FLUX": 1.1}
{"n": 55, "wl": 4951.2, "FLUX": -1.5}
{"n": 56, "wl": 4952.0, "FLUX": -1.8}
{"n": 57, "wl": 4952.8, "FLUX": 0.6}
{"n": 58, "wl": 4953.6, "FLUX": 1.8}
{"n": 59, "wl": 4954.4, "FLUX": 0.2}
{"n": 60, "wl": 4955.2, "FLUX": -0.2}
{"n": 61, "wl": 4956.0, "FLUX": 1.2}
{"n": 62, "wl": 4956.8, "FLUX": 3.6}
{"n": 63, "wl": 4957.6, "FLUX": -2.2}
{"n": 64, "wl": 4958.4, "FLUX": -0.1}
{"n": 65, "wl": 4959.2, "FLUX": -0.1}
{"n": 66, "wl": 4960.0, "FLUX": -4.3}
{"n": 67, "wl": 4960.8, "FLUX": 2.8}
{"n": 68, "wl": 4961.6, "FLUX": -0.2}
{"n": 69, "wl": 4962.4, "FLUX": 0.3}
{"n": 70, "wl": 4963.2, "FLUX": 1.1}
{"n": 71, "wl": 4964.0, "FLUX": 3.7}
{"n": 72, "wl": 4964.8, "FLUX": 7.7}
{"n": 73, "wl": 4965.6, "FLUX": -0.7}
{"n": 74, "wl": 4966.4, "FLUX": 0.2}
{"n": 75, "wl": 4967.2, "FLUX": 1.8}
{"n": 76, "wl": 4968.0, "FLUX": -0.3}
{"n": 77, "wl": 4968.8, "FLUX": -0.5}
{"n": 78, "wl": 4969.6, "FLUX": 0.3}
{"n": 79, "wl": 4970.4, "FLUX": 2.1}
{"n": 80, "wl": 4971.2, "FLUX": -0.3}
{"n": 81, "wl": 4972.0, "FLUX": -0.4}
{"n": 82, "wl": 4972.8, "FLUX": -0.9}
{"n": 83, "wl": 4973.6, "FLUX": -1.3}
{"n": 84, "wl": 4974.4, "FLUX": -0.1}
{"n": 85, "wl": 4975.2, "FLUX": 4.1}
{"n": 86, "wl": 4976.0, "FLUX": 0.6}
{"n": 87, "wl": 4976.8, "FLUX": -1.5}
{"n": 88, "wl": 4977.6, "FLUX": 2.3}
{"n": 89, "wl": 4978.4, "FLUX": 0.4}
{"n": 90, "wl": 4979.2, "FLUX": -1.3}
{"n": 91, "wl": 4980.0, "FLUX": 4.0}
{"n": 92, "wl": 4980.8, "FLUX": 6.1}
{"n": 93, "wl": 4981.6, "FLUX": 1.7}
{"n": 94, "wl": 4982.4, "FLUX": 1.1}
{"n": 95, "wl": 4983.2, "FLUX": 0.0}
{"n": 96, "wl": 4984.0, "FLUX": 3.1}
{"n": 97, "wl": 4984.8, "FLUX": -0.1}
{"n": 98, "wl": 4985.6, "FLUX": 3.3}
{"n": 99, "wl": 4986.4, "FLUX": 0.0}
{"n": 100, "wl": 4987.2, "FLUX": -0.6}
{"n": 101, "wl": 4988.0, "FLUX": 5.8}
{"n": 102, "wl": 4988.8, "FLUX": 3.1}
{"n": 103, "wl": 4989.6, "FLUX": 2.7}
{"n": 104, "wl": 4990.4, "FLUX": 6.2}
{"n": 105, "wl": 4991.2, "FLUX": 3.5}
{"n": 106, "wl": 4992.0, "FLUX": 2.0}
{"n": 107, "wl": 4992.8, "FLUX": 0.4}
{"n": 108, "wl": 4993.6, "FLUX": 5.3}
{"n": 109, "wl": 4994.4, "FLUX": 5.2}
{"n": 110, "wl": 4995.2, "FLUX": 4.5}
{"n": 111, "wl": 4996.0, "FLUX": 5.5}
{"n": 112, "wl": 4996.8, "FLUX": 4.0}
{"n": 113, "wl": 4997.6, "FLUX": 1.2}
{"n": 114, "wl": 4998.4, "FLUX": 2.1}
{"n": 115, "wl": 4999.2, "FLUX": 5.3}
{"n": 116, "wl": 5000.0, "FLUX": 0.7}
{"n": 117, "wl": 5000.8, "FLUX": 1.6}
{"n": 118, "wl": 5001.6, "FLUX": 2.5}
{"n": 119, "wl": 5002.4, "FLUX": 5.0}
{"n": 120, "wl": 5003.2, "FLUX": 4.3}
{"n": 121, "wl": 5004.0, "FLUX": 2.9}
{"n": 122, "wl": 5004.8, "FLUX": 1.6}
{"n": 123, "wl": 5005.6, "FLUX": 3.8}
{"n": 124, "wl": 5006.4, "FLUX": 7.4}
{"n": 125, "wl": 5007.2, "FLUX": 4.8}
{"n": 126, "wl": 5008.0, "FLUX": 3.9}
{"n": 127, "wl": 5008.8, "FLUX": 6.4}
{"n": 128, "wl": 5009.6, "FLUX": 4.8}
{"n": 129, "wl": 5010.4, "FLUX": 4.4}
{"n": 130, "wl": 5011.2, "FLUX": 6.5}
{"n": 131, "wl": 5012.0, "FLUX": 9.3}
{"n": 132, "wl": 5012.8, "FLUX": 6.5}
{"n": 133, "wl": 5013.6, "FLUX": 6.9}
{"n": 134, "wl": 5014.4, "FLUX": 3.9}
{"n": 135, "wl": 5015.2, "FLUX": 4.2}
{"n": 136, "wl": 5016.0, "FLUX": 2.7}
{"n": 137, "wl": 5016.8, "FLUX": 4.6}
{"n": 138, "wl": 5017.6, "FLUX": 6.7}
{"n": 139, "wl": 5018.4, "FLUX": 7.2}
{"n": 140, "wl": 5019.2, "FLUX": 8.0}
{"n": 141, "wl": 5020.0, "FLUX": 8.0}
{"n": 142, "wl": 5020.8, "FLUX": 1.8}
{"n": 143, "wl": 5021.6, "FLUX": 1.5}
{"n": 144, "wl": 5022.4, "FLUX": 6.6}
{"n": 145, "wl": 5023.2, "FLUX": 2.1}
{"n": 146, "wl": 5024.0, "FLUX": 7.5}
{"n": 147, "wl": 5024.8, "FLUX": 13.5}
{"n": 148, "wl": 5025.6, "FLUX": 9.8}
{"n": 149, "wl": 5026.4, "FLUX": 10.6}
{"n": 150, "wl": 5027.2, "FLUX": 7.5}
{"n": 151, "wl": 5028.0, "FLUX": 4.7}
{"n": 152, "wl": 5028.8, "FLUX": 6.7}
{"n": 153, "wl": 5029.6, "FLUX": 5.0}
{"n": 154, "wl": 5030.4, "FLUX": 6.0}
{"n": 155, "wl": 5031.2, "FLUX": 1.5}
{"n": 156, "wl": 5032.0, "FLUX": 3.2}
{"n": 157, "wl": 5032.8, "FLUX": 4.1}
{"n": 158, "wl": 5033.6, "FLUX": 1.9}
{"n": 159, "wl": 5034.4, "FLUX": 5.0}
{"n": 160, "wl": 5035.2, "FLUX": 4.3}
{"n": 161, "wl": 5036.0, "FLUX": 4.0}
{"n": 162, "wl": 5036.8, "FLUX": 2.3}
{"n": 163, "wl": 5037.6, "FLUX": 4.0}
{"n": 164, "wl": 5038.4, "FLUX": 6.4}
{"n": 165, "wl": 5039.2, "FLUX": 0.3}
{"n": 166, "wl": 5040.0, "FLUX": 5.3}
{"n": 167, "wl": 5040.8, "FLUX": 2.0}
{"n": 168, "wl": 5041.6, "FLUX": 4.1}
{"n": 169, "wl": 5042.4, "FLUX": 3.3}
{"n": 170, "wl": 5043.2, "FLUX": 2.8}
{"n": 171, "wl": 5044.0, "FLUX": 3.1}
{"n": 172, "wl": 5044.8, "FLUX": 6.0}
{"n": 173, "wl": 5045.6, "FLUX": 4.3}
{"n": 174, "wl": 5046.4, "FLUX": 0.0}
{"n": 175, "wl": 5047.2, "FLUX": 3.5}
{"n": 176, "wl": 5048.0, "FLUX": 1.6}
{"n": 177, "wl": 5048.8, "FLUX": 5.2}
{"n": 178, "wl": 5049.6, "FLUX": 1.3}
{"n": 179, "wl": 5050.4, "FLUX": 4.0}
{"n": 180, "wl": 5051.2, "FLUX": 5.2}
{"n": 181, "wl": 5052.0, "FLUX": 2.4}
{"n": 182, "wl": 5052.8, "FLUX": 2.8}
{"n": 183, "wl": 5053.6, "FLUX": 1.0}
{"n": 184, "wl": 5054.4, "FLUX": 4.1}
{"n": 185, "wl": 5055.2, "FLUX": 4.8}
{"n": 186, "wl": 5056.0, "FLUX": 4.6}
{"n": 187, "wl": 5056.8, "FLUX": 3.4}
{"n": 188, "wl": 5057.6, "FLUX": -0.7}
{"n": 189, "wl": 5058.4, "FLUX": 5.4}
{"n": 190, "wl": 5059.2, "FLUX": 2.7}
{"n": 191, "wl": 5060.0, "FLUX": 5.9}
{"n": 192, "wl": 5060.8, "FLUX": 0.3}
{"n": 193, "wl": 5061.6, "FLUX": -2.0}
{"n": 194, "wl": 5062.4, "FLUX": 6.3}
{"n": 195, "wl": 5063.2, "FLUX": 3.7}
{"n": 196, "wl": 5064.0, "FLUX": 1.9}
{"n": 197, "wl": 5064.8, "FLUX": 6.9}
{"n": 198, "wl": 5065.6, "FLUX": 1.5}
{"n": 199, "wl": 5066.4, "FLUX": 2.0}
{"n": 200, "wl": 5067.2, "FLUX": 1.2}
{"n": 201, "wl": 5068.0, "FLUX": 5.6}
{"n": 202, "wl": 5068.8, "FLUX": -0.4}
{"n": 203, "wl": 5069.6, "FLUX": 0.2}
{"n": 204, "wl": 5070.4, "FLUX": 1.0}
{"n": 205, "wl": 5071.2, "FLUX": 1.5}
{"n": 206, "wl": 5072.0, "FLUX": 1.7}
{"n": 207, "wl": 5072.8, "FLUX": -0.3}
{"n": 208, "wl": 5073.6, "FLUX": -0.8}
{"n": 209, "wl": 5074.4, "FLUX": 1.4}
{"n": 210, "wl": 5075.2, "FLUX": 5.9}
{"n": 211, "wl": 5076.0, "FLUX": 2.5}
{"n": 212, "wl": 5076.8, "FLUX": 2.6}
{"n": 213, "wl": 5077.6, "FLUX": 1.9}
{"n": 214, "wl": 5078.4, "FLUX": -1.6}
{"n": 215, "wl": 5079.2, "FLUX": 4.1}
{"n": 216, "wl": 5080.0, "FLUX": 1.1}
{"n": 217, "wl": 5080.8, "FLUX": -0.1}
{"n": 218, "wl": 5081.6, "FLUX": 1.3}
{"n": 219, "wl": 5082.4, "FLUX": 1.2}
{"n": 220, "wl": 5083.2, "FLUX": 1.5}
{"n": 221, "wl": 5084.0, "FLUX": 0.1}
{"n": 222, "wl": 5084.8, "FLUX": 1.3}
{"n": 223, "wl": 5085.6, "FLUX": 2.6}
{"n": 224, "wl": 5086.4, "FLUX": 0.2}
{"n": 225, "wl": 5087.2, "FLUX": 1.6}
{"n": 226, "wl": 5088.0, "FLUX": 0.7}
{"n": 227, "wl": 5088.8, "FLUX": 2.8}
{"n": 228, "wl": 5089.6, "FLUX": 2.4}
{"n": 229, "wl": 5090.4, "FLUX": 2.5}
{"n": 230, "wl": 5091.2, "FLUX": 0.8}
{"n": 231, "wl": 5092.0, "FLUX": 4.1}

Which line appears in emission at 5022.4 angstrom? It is C IV 1549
